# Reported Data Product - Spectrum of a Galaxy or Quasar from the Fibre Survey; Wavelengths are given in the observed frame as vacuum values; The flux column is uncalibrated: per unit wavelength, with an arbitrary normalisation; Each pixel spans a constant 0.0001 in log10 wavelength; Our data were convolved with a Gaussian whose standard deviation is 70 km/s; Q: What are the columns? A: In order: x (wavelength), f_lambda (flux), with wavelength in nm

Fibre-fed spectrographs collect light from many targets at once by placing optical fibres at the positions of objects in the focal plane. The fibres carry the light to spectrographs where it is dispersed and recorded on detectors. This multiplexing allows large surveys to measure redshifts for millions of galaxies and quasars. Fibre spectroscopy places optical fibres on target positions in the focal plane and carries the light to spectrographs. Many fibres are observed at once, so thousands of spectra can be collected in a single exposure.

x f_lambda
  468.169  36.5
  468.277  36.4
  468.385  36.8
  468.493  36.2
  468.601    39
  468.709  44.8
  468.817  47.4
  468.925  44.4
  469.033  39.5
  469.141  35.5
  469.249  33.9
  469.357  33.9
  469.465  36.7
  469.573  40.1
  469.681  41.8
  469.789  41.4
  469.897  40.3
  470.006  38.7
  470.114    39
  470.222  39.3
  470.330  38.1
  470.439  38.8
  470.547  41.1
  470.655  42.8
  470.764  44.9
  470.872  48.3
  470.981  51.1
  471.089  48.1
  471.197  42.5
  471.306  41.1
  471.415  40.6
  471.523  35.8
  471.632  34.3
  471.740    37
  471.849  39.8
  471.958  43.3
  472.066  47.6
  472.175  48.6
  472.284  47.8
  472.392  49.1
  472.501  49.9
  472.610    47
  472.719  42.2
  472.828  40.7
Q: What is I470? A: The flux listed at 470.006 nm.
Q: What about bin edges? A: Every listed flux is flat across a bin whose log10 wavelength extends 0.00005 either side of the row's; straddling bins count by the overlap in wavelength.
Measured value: 38.7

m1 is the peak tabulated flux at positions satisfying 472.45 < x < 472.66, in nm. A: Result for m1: 49.9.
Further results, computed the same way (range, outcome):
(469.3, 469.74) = 41.8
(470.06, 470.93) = 48.3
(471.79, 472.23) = 48.6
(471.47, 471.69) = 35.8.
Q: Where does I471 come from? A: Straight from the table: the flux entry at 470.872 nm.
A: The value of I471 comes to 48.3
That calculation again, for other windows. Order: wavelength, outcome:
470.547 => 41.1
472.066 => 47.6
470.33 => 38.1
